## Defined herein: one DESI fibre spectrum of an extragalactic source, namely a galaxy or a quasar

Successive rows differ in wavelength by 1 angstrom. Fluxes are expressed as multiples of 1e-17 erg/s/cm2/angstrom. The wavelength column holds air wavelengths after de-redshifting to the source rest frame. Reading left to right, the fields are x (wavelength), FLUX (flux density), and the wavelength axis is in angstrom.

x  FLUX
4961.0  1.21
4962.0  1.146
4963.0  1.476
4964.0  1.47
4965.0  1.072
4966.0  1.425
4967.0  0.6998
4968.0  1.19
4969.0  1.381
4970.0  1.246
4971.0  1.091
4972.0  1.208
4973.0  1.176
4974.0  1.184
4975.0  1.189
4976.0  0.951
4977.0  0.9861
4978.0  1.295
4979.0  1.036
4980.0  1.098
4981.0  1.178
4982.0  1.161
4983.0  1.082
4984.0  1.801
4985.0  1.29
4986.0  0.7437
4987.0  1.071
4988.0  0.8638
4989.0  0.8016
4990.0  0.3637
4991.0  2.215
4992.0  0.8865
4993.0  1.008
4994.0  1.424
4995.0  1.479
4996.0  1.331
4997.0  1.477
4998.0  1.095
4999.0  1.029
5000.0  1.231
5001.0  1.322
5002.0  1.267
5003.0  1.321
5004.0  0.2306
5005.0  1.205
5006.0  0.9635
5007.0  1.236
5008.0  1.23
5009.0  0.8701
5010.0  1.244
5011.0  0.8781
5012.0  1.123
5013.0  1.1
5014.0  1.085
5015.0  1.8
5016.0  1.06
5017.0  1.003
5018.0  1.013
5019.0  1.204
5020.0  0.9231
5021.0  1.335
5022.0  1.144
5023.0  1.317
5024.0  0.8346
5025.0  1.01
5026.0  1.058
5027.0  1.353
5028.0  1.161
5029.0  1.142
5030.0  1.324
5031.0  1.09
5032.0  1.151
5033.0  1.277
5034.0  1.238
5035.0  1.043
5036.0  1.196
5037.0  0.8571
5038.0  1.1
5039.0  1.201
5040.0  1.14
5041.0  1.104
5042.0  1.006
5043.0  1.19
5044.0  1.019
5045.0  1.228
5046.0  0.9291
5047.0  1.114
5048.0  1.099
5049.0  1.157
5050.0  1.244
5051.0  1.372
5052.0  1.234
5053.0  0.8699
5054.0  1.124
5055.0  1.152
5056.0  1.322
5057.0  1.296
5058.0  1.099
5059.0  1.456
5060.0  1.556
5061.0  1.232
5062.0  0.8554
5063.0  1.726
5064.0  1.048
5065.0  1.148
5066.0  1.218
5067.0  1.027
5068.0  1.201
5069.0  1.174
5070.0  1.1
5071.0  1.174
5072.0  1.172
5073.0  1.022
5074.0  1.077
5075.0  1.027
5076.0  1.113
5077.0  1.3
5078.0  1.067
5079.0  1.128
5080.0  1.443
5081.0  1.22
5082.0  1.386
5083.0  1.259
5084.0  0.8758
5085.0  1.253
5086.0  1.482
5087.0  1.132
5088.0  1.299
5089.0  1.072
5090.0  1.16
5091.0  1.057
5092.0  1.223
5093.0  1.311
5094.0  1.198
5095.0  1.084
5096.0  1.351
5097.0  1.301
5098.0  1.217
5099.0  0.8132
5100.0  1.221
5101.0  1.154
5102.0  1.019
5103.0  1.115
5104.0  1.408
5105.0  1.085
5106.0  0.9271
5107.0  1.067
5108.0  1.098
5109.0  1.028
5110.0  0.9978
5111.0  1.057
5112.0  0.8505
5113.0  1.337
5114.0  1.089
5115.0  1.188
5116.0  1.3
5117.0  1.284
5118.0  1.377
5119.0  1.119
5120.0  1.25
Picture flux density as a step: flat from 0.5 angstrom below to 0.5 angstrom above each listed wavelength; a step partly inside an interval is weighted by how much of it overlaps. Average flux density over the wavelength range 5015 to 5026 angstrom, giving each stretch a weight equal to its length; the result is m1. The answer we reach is 1.12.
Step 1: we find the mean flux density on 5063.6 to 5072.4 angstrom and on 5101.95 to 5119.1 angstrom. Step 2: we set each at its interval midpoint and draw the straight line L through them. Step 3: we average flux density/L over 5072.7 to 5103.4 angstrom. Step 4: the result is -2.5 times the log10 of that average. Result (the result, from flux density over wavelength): -0.04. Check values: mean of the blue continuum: 1.14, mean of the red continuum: 1.13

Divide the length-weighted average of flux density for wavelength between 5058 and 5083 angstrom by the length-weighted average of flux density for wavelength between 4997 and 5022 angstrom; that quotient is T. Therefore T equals 1.07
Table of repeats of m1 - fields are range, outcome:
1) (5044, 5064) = 1.2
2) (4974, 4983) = 1.11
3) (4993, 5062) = 1.16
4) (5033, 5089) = 1.17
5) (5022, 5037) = 1.15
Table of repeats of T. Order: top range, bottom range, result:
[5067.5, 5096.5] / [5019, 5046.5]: 1.05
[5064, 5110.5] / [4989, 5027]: 1.01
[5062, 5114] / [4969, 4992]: 1.02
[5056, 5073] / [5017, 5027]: 1.10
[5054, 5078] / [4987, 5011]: 1.06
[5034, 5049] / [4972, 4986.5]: 0.95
